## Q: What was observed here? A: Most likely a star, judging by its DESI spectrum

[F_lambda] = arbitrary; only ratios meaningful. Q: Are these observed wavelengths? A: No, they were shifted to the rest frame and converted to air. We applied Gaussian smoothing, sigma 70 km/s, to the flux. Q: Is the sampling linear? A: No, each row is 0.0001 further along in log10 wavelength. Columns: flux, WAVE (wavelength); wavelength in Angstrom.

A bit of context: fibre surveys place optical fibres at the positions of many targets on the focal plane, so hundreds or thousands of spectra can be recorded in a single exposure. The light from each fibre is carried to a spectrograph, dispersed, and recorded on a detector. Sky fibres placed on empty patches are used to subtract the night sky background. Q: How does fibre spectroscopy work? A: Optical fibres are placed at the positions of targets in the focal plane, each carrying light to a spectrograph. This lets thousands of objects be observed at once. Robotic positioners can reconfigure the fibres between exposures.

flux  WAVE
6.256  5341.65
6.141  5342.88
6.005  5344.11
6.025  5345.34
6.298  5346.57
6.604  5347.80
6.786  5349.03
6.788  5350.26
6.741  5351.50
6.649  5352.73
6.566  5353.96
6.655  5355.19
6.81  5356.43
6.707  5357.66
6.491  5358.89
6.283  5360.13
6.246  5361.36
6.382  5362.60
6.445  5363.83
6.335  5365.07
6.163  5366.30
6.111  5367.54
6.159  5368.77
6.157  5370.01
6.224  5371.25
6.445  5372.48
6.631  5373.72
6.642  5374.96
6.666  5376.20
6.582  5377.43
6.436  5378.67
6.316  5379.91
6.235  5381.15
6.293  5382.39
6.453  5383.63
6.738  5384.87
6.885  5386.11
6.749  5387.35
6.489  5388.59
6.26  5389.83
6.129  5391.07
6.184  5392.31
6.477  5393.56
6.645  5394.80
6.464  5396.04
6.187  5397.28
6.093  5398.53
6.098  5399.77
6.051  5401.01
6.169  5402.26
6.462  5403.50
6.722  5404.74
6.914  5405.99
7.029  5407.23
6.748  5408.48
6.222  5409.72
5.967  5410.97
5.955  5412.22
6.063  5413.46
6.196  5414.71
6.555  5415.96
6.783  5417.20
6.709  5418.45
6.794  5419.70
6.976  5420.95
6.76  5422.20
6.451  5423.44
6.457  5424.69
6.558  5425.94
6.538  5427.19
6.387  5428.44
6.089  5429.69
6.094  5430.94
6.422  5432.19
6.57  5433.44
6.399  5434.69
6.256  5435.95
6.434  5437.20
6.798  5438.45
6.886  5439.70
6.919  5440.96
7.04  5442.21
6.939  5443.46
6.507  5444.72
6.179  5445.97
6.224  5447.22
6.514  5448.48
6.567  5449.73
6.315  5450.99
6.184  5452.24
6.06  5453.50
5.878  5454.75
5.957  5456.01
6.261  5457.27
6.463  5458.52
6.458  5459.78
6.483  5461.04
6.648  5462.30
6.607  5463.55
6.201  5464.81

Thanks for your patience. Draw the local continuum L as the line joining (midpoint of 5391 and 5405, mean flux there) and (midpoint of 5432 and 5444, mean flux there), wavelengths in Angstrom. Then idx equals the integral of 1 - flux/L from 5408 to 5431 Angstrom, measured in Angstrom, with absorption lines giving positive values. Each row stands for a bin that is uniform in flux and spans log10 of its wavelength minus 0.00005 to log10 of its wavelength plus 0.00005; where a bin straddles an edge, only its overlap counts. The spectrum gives 0.2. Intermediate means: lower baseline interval 6.3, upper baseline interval 6.67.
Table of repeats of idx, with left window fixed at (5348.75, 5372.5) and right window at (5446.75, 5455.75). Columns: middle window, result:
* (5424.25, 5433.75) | -0.1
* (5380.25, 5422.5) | -0.6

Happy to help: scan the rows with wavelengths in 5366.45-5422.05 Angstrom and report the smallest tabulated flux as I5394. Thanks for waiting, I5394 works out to 5.955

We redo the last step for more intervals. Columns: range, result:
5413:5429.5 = 6.063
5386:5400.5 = 6.093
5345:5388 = 6.025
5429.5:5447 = 6.089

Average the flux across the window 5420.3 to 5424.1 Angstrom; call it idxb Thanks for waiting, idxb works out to 6.73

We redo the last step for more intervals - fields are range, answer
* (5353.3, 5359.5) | 6.65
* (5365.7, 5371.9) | 6.17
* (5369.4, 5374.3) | 6.36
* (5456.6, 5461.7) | 6.41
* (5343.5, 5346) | 6.02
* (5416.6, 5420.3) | 6.75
